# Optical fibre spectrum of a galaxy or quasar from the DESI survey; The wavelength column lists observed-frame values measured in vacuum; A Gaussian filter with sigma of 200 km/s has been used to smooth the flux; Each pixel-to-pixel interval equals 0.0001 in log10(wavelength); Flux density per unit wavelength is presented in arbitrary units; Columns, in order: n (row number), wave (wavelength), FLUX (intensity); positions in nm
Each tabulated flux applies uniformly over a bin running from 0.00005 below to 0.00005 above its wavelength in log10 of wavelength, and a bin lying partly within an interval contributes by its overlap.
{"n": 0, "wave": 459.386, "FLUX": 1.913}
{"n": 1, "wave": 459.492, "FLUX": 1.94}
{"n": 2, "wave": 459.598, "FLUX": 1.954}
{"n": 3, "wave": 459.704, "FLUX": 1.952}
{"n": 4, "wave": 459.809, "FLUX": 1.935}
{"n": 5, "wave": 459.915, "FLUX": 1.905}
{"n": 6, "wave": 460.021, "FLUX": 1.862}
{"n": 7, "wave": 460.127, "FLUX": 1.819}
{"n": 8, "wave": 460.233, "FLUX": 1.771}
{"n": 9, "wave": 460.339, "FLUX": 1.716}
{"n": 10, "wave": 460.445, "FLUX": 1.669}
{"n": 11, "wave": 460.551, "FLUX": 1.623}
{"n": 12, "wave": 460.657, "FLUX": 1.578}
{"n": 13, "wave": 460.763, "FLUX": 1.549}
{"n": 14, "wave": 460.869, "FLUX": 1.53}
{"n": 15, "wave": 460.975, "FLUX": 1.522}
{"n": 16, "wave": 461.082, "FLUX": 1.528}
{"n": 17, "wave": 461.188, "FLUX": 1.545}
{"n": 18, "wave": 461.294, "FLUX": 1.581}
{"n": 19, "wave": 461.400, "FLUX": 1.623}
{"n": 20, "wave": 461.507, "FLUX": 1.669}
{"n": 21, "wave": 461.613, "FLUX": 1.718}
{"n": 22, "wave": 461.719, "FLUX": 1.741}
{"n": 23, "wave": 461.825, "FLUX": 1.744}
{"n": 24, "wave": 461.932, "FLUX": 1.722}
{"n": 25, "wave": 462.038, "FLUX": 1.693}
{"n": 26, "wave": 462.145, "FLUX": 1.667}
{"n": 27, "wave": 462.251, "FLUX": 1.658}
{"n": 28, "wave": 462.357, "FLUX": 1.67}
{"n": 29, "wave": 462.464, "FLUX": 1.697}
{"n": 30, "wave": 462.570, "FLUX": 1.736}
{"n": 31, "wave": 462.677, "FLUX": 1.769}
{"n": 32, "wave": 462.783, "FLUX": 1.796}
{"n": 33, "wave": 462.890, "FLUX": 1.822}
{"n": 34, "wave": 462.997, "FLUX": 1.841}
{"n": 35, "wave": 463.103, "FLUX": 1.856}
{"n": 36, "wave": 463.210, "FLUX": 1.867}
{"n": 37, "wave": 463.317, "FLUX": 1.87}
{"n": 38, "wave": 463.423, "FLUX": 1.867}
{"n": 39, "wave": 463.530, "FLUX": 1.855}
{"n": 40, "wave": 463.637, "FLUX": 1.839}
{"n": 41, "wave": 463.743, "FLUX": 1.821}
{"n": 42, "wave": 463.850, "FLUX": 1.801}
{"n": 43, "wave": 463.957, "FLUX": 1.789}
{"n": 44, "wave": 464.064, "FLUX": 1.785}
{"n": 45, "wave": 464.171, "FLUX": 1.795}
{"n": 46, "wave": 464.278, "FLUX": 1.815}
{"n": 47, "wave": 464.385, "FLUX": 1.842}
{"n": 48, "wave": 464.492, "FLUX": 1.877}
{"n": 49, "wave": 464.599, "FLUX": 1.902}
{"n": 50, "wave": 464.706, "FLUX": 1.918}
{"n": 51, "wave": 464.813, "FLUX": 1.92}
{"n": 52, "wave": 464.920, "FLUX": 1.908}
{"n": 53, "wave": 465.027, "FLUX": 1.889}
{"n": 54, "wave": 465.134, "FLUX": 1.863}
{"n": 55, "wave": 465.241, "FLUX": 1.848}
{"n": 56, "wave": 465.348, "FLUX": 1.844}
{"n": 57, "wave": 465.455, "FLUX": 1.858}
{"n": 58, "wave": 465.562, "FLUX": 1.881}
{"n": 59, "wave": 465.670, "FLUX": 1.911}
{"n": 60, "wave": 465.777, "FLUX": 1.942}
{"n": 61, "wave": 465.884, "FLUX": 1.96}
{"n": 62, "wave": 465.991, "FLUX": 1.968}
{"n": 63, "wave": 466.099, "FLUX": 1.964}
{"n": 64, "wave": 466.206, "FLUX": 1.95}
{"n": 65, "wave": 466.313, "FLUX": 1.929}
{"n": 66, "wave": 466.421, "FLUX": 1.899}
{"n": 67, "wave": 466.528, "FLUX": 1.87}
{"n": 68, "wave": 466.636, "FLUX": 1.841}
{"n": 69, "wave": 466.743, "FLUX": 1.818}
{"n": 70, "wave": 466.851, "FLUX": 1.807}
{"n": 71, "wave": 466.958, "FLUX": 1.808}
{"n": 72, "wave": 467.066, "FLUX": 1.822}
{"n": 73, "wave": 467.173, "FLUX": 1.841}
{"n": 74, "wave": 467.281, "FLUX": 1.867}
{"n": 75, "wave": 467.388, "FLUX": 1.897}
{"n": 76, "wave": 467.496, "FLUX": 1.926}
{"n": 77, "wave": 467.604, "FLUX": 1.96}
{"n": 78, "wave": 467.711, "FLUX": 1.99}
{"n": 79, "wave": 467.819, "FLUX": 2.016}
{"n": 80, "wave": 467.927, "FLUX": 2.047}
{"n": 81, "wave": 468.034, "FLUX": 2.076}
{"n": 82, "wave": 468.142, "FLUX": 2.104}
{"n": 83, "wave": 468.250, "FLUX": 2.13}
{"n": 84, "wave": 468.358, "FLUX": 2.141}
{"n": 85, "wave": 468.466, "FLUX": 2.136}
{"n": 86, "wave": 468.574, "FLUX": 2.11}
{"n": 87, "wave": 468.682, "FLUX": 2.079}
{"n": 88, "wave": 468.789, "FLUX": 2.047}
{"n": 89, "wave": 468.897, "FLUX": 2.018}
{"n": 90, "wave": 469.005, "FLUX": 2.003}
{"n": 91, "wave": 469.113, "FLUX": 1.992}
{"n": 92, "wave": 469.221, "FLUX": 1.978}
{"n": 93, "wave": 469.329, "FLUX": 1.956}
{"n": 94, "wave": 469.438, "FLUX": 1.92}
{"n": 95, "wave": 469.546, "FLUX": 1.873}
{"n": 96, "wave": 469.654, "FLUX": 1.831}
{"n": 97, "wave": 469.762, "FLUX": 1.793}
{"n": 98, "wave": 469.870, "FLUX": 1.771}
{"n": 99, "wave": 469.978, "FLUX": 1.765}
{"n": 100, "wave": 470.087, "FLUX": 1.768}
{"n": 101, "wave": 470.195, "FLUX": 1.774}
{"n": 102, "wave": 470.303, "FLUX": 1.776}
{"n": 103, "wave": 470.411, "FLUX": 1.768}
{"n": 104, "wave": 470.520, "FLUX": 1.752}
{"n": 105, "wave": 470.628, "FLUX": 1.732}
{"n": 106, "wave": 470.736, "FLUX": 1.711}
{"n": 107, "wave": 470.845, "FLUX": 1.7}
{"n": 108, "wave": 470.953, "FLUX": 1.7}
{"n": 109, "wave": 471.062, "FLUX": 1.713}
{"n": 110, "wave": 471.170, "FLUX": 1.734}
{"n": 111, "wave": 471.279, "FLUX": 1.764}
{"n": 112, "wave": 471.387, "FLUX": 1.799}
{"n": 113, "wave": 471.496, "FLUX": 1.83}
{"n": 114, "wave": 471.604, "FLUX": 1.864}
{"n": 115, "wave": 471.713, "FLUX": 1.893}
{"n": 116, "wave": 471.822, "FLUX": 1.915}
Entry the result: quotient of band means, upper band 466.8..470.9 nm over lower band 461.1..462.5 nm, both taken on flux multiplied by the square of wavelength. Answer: 1.18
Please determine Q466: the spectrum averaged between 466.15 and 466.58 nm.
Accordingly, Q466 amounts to 1.91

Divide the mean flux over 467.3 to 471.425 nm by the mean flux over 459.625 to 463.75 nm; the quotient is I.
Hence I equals 1.1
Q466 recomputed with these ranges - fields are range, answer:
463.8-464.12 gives 1.79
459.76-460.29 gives 1.86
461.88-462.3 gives 1.69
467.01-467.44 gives 1.86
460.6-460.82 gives 1.57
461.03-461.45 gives 1.57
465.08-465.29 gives 1.86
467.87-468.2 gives 2.08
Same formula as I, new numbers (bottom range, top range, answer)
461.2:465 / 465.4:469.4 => 1.10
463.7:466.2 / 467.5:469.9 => 1.07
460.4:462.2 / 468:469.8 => 1.23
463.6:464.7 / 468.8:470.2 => 1.03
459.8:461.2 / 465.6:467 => 1.13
